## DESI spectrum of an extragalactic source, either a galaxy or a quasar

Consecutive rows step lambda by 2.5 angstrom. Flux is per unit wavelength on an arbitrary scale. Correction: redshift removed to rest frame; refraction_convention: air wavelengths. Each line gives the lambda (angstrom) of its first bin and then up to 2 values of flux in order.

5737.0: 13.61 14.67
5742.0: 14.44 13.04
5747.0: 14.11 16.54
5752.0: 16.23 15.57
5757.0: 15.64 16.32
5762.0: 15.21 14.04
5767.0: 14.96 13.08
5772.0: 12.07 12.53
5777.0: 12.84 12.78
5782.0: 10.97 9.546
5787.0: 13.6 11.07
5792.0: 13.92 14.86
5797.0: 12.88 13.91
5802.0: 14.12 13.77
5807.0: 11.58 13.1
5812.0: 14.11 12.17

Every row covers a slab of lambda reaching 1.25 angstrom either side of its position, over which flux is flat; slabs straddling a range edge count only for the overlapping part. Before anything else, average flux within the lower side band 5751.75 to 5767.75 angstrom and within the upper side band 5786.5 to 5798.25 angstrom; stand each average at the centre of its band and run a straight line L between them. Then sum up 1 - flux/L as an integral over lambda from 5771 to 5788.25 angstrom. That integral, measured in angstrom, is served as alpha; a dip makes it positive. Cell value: 2.5 angstrom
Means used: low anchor 15.4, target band 12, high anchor 13.2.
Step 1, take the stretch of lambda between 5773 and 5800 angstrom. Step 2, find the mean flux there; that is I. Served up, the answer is 12.6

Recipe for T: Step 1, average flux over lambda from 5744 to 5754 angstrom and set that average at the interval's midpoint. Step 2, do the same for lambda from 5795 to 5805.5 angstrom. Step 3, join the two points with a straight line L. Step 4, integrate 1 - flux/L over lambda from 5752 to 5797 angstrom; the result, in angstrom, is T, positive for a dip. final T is 3.0 angstrom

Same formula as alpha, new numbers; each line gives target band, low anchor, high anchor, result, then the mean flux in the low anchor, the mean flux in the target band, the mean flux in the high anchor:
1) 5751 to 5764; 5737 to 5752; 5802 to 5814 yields -1.2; 14.6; 15.7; 13.2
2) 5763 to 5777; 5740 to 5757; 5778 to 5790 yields -0.4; 15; 13.3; 11.7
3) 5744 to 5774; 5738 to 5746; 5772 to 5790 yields -3.6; 14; 14.7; 12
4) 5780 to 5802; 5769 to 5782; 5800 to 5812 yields 0.4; 12.5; 12.7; 13.3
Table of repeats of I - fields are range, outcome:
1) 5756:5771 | 14.8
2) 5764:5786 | 12.5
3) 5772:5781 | 12.6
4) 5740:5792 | 13.7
